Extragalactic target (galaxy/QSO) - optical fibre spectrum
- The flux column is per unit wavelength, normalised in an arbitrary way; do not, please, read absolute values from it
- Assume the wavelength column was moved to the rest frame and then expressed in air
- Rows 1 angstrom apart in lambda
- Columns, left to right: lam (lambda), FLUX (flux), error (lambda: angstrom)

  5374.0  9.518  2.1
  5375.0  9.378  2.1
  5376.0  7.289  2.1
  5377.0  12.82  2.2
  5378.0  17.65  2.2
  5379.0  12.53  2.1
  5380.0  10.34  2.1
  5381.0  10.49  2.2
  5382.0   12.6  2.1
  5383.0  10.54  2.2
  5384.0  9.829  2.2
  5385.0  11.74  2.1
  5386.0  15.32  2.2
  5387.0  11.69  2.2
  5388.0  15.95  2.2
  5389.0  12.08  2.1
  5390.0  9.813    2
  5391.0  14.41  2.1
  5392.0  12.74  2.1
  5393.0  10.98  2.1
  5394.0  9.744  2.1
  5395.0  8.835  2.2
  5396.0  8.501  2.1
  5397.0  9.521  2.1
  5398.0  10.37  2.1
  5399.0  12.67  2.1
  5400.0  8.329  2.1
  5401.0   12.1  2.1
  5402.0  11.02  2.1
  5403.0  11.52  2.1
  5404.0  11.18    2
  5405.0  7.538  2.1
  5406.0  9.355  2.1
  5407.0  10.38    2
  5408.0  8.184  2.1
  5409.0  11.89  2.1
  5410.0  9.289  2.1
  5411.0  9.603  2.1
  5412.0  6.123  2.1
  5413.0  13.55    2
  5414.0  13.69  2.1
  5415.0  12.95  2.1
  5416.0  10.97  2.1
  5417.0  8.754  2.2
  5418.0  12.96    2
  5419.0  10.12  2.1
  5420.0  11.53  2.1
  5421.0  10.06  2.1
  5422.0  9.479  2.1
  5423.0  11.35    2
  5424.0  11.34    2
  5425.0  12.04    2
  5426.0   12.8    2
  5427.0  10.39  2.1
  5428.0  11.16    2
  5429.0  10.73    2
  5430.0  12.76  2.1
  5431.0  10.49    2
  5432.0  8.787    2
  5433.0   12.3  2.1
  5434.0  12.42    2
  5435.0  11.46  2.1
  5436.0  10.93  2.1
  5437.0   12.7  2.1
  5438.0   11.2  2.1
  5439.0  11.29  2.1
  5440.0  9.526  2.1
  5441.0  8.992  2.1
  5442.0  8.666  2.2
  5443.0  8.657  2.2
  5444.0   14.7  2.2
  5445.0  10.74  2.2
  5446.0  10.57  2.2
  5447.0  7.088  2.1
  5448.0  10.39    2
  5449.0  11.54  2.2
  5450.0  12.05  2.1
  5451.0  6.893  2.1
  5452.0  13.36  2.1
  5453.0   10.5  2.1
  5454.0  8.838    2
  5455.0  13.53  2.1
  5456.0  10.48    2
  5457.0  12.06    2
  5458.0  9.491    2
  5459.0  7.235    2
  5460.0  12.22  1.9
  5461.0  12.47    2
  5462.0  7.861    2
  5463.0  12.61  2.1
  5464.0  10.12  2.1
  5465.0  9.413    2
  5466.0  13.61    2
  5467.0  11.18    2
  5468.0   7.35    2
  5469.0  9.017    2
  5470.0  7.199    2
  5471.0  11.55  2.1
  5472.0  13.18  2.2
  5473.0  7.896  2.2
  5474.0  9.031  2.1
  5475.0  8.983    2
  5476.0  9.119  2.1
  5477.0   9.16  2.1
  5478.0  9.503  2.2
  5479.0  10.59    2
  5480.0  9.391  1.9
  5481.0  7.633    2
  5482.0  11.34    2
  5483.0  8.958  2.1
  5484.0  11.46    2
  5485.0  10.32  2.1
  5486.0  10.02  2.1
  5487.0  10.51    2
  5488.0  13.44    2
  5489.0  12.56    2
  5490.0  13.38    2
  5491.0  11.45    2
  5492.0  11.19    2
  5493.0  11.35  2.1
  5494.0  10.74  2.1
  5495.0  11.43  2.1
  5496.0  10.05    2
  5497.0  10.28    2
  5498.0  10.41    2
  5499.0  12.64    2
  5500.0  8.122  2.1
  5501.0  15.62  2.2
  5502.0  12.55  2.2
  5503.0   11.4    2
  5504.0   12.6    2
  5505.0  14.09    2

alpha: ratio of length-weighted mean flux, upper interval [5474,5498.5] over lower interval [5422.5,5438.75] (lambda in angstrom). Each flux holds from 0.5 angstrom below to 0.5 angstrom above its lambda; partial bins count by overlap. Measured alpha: 0.9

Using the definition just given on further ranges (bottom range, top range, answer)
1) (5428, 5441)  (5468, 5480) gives 0.85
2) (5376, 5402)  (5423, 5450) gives 0.95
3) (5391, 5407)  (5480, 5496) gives 1.05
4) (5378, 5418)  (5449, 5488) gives 0.92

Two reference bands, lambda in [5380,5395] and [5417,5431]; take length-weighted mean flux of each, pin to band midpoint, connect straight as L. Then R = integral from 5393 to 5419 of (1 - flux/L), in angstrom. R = 2.5 angstrom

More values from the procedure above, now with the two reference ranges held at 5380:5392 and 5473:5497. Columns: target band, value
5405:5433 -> 2.05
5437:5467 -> 1.13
